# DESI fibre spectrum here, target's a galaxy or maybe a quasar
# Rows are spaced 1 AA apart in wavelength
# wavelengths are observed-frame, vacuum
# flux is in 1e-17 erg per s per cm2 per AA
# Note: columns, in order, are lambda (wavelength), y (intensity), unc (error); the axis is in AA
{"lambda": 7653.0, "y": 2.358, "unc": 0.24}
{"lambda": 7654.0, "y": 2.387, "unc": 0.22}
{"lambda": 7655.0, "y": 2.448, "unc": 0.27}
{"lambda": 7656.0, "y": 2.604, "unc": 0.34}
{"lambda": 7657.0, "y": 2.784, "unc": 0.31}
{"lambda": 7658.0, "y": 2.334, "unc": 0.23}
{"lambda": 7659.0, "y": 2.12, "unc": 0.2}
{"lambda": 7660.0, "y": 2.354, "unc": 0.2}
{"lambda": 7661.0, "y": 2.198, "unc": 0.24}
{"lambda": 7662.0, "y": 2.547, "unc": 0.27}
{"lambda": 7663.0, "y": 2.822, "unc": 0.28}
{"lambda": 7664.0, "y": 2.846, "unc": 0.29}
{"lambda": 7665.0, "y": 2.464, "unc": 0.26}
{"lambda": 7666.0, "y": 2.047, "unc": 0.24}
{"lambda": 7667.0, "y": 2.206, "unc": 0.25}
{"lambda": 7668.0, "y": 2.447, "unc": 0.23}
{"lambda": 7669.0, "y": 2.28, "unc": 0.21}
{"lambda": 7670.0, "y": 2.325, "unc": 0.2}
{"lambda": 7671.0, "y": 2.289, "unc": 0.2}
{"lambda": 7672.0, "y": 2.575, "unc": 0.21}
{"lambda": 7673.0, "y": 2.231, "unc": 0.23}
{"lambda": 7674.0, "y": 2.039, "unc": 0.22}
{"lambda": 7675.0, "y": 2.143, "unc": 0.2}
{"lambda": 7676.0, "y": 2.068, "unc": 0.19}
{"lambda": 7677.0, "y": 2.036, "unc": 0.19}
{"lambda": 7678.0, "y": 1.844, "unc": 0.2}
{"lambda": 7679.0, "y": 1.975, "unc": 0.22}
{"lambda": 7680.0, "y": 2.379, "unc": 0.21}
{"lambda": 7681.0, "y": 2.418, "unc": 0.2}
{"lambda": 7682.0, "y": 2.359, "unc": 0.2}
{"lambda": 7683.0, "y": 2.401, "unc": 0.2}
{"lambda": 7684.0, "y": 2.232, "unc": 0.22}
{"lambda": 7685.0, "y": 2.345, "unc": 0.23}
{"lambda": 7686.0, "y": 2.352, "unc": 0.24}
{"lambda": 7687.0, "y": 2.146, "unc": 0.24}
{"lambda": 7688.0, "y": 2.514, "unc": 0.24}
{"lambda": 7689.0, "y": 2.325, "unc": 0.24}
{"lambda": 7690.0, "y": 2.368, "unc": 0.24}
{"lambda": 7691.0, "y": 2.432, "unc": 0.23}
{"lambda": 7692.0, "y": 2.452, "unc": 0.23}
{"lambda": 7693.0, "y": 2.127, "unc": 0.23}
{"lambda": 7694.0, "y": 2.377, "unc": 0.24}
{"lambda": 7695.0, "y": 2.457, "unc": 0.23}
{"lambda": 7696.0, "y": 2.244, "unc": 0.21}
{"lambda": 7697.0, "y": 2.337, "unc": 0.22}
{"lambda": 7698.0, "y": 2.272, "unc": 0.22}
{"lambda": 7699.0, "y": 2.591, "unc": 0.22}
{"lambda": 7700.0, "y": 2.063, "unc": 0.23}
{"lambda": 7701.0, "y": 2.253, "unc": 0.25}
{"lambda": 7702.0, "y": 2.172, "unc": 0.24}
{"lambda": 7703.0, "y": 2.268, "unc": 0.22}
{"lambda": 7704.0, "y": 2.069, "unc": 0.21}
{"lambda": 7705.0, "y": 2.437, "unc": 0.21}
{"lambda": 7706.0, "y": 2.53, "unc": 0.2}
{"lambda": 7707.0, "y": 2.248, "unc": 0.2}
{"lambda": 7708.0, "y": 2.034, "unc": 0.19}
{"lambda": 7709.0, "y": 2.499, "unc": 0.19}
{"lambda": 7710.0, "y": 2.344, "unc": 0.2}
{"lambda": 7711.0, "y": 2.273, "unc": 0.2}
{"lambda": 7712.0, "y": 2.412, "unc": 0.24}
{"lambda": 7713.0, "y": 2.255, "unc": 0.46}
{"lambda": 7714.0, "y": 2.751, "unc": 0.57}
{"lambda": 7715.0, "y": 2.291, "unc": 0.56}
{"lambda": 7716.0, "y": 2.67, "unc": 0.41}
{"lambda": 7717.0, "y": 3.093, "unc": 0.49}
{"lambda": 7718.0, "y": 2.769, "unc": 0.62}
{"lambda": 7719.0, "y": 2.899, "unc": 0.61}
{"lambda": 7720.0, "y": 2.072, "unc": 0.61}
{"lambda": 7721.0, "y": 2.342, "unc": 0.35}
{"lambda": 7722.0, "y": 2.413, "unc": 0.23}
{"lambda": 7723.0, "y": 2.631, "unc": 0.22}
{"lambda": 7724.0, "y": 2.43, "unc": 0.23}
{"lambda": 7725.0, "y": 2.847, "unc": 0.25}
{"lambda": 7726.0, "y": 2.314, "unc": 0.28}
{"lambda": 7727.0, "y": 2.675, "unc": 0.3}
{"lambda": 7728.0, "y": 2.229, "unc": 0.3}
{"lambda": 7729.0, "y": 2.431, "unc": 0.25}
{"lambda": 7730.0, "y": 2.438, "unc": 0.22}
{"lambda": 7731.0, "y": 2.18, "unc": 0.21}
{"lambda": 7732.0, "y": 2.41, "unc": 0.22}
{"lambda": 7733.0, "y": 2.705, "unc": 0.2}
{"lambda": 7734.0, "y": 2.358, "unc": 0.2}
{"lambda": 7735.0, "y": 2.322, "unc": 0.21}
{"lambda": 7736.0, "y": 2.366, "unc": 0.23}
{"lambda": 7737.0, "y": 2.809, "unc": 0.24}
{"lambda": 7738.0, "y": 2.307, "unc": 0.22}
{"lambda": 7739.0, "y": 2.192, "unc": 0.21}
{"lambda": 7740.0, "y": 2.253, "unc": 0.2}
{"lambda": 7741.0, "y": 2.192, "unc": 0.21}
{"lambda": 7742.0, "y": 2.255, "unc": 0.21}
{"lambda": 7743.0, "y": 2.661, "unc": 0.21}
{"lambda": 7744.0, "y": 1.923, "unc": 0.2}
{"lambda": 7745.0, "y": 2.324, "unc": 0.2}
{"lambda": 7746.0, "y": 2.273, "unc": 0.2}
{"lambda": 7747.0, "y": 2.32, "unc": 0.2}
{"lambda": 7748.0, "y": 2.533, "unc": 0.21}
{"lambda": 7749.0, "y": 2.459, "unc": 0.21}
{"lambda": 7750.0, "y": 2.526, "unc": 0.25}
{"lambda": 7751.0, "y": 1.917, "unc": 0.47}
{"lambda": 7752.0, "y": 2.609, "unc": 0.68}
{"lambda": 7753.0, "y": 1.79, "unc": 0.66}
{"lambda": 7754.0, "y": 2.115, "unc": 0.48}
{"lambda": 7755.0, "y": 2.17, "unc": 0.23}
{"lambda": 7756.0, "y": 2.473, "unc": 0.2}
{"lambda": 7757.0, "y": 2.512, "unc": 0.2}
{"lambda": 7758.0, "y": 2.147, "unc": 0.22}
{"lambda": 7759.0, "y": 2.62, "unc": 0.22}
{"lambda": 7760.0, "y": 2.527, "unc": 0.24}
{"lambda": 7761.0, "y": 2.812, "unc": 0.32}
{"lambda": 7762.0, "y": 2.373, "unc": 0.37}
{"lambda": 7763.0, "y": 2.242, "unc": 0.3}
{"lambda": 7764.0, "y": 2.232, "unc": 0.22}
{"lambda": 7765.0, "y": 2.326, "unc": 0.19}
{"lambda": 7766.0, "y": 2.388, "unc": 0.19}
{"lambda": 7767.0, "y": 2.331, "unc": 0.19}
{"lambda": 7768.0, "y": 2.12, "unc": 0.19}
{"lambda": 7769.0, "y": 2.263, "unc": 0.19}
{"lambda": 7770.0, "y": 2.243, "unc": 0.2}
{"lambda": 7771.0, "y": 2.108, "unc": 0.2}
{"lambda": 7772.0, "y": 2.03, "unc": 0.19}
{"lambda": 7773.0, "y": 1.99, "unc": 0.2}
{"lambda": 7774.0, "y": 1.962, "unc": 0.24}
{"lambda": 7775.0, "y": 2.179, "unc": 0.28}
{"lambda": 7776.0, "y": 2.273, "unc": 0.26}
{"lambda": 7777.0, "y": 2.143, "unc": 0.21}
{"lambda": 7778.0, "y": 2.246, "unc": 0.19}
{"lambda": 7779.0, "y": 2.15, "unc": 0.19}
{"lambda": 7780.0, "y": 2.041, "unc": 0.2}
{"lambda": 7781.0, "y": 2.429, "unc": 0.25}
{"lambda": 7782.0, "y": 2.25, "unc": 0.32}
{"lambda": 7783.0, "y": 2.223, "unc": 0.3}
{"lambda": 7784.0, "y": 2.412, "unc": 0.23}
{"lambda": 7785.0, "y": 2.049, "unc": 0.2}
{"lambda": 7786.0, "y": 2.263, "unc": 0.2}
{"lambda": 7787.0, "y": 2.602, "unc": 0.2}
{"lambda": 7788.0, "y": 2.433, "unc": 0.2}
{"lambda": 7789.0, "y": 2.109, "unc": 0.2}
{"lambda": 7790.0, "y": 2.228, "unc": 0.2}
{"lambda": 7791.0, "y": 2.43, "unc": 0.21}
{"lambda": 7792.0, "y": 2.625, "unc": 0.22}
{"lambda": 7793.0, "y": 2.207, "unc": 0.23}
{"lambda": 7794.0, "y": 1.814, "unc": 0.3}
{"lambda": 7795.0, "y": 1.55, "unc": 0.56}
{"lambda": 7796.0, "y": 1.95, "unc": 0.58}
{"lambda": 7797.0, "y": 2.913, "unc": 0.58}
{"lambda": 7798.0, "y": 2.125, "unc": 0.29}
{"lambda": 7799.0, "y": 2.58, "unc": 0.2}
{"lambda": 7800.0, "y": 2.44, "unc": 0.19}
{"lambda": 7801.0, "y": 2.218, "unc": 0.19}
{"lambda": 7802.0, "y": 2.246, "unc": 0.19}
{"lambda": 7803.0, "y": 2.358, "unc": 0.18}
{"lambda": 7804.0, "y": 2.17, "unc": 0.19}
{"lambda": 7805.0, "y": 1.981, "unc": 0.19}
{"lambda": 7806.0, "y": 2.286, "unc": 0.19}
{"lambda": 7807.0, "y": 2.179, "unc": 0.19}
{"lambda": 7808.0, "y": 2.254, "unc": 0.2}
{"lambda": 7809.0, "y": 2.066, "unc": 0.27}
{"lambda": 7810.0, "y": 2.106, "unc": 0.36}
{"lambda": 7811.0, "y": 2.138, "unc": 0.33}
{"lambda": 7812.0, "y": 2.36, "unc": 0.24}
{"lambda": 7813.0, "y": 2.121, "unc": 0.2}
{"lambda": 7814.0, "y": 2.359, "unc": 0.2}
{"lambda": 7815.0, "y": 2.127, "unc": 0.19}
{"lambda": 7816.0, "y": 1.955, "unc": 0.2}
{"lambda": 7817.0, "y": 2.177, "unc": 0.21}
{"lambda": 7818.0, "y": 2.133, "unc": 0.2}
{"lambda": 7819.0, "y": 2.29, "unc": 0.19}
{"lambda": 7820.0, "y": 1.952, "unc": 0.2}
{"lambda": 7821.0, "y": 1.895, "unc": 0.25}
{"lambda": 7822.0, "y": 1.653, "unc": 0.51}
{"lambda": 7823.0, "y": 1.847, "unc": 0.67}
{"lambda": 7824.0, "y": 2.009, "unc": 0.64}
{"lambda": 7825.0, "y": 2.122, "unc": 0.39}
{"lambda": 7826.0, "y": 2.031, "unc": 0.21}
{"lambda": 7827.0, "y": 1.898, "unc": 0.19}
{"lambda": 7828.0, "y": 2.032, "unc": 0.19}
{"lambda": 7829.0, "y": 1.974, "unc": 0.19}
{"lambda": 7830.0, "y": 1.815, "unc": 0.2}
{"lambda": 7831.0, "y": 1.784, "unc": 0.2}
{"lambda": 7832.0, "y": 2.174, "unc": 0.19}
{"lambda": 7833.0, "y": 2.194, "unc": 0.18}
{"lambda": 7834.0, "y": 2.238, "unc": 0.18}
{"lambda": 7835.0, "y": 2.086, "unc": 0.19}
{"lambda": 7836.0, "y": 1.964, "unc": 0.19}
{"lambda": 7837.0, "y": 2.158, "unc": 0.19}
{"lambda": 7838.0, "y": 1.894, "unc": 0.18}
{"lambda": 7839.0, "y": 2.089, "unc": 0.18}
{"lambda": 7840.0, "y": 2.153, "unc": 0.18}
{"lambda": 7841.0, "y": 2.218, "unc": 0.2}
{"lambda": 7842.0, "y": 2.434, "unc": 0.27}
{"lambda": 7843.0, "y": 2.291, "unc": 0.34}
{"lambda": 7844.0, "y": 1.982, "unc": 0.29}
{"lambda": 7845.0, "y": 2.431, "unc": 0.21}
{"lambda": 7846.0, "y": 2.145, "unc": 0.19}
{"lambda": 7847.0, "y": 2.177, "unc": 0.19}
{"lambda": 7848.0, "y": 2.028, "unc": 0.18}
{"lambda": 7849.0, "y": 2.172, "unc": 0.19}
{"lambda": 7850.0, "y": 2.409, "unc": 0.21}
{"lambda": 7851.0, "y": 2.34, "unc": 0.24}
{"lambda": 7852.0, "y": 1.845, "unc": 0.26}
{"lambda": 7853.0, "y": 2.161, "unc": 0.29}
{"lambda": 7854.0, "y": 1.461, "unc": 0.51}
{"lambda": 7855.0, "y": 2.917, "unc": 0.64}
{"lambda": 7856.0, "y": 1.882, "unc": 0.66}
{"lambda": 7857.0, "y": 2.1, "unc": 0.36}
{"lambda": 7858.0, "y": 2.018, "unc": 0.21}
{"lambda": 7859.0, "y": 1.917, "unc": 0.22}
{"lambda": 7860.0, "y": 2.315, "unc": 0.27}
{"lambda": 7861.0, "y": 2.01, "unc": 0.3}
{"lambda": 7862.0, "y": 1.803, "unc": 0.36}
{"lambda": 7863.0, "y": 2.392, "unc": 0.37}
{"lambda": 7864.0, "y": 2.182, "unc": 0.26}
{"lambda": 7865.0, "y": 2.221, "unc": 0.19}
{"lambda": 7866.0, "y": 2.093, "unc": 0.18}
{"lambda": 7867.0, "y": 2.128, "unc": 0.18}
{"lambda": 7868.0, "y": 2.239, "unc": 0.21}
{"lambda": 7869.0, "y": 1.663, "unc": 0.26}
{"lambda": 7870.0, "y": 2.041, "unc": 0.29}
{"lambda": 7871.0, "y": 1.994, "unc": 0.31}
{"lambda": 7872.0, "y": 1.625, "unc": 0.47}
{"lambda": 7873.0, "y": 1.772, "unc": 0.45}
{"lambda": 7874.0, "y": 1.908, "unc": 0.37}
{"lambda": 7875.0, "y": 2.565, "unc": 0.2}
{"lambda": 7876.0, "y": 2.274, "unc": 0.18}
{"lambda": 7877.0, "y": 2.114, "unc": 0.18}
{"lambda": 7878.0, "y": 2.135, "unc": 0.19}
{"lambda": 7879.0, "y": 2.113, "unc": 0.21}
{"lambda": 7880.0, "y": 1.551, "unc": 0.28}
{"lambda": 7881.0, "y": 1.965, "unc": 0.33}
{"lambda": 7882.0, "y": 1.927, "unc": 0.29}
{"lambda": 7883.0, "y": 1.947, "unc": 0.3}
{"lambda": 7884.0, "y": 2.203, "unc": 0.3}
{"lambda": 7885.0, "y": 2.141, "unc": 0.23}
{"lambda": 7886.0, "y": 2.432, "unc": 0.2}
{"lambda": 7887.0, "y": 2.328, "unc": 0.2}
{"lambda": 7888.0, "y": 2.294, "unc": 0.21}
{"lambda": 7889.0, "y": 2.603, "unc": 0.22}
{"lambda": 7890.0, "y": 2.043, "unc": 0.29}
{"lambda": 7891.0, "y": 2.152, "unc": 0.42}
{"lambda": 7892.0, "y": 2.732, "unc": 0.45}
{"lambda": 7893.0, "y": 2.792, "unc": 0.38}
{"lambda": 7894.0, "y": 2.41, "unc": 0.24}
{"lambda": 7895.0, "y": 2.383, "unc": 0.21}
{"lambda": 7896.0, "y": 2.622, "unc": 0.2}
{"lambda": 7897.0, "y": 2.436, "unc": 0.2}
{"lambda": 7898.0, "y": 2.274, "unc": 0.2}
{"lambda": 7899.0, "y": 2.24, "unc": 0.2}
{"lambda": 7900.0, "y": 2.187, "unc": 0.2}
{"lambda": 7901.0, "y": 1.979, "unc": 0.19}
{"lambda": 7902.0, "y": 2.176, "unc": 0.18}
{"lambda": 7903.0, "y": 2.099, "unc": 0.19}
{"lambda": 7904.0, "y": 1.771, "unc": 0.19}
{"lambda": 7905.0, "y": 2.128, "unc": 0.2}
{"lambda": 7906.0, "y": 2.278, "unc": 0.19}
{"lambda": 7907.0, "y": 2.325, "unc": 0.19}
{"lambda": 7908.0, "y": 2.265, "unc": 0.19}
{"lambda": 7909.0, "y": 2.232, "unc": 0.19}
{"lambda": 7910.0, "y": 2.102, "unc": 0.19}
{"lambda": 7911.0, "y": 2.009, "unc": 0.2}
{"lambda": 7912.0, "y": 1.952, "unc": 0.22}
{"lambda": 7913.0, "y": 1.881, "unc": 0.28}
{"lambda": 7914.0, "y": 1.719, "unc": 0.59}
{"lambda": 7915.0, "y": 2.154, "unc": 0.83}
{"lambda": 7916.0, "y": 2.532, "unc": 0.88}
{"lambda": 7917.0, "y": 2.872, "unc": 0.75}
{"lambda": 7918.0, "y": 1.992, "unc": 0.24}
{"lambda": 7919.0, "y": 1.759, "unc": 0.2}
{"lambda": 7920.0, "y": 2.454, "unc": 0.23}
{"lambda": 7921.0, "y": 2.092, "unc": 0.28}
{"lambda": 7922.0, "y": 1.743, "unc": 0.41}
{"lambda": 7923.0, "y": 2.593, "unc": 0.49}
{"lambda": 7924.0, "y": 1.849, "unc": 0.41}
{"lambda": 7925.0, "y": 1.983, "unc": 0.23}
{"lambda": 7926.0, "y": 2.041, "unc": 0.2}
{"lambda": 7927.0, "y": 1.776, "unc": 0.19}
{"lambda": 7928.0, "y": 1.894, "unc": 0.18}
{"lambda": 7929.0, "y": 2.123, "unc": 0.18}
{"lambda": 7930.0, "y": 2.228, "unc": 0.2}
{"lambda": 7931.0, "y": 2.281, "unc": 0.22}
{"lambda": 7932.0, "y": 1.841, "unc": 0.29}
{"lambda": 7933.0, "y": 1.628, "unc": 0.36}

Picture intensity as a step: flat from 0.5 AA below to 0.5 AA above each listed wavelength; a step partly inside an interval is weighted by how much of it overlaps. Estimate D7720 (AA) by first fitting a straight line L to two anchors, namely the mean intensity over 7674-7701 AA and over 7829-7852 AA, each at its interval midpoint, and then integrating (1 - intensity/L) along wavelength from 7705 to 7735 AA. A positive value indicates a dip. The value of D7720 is -2.9 AA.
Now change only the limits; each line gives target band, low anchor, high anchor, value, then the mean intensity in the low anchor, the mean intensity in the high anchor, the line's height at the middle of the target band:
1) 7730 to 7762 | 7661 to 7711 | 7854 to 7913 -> -1.36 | 2.31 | 2.15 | 2.26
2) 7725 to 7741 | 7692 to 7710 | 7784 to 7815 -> -0.89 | 2.3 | 2.24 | 2.28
